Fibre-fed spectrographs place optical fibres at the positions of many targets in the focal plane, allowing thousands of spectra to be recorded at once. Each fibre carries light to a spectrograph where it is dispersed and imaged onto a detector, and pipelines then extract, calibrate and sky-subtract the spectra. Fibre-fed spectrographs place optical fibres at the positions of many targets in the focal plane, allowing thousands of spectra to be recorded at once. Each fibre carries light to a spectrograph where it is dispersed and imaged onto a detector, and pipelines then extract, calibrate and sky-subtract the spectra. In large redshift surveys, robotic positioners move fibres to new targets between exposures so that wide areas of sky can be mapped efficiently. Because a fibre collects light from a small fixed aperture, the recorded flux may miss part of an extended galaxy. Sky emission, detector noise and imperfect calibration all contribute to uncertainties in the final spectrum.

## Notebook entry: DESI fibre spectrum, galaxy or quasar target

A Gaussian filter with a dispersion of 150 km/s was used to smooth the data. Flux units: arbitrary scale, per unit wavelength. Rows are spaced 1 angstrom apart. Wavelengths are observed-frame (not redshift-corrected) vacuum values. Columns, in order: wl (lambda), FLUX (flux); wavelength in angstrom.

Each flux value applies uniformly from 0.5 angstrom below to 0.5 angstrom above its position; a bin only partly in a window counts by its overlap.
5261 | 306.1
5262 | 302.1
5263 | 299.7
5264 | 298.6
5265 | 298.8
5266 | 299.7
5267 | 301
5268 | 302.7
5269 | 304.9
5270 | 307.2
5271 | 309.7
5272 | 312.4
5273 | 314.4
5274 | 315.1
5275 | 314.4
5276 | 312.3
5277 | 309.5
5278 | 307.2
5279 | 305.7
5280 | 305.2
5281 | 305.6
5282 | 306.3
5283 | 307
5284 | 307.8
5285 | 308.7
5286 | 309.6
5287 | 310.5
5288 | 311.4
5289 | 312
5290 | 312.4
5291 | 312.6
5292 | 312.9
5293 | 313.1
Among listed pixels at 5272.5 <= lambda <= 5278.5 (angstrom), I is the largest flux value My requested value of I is 315.1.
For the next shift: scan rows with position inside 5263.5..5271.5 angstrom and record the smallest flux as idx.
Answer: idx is 298.6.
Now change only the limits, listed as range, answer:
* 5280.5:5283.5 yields 305.6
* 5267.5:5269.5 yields 302.7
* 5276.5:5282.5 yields 305.2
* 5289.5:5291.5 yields 312.4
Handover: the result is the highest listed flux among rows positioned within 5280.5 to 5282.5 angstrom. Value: 306.3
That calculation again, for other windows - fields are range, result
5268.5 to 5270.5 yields 307.2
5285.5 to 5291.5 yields 312.6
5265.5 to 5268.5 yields 302.7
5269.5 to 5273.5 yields 314.4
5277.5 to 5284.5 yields 307.8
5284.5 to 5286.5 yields 309.6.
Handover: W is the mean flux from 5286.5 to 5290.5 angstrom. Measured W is 312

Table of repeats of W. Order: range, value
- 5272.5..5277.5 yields 313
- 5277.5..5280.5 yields 306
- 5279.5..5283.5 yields 306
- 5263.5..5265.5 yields 299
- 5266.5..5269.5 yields 303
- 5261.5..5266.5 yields 300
